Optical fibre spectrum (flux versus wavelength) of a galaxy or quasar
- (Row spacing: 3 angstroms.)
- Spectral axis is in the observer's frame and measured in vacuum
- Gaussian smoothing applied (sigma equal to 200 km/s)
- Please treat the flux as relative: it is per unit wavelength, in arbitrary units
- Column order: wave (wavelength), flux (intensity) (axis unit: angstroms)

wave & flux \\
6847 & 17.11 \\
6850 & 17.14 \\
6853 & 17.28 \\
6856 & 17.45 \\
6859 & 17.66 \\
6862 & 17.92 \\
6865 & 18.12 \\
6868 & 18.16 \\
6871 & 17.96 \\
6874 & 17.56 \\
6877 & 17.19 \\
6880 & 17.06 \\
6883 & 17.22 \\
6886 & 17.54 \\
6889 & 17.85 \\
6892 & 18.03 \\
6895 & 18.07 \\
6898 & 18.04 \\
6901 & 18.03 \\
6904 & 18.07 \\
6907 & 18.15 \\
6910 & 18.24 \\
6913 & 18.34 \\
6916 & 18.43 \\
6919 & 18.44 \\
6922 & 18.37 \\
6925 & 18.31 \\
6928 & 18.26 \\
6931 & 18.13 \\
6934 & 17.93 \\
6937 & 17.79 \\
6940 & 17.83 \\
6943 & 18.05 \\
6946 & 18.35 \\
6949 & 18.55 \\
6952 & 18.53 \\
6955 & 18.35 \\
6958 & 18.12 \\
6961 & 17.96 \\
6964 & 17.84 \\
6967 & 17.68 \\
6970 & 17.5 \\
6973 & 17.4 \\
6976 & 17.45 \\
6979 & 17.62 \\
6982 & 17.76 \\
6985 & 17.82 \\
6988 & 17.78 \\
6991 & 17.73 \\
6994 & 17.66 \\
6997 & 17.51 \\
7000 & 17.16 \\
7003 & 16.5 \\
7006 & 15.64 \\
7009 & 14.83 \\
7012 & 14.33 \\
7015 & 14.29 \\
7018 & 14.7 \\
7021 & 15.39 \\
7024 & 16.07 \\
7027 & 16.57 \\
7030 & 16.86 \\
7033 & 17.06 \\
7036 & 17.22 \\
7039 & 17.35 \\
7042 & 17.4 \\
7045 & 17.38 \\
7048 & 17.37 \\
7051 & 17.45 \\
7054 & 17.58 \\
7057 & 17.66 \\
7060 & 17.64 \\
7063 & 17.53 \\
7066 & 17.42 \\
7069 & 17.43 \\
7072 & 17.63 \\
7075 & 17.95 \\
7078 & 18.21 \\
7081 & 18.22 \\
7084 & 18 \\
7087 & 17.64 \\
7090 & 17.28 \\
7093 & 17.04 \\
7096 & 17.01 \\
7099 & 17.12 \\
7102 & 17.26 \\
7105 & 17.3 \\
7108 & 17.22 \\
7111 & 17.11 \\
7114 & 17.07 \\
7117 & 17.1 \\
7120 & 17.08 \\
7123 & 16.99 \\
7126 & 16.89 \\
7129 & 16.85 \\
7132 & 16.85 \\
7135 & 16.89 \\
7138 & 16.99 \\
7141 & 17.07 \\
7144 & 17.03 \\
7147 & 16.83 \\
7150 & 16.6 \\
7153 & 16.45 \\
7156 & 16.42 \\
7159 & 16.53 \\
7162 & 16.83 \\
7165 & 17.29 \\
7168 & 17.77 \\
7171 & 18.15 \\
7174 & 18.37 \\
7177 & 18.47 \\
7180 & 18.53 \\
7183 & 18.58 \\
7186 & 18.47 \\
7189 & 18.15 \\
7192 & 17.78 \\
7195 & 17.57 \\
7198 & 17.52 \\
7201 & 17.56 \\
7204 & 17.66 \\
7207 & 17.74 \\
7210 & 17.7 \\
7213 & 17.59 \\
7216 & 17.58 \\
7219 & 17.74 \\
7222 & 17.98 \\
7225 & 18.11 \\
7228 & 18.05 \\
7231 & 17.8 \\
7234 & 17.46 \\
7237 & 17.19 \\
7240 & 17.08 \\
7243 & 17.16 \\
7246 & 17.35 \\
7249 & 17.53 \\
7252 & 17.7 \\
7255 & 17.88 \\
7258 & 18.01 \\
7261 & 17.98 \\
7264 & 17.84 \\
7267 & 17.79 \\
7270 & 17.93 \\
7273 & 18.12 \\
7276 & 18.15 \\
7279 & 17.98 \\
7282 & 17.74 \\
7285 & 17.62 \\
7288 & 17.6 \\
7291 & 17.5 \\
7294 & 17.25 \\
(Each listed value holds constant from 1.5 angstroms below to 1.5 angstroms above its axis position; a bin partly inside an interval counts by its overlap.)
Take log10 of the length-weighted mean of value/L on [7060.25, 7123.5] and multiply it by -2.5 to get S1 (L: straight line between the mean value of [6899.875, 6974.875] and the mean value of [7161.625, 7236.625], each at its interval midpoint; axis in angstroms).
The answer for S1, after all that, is 0.03 mag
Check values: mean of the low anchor 18.1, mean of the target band 17.4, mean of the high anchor 17.9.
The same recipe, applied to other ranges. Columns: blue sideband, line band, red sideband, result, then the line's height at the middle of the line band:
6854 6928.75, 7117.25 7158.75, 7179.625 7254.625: 0.06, 17.8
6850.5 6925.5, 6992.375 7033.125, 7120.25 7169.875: 0.09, 17.4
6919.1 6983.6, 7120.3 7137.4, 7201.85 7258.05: 0.05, 17.8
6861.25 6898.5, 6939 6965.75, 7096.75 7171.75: -0.04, 17.5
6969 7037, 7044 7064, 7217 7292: -0.04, 16.9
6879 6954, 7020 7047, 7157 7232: 0.07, 18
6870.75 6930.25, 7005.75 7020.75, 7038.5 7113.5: 0.20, 17.7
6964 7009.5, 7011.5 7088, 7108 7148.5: 0.01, 17.1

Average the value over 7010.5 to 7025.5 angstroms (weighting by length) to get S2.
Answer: 15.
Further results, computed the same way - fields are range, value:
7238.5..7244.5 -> 17.1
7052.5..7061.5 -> 17.6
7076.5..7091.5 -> 17.9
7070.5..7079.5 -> 17.9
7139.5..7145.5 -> 17.1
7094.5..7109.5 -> 17.2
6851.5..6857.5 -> 17.4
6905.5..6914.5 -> 18.2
